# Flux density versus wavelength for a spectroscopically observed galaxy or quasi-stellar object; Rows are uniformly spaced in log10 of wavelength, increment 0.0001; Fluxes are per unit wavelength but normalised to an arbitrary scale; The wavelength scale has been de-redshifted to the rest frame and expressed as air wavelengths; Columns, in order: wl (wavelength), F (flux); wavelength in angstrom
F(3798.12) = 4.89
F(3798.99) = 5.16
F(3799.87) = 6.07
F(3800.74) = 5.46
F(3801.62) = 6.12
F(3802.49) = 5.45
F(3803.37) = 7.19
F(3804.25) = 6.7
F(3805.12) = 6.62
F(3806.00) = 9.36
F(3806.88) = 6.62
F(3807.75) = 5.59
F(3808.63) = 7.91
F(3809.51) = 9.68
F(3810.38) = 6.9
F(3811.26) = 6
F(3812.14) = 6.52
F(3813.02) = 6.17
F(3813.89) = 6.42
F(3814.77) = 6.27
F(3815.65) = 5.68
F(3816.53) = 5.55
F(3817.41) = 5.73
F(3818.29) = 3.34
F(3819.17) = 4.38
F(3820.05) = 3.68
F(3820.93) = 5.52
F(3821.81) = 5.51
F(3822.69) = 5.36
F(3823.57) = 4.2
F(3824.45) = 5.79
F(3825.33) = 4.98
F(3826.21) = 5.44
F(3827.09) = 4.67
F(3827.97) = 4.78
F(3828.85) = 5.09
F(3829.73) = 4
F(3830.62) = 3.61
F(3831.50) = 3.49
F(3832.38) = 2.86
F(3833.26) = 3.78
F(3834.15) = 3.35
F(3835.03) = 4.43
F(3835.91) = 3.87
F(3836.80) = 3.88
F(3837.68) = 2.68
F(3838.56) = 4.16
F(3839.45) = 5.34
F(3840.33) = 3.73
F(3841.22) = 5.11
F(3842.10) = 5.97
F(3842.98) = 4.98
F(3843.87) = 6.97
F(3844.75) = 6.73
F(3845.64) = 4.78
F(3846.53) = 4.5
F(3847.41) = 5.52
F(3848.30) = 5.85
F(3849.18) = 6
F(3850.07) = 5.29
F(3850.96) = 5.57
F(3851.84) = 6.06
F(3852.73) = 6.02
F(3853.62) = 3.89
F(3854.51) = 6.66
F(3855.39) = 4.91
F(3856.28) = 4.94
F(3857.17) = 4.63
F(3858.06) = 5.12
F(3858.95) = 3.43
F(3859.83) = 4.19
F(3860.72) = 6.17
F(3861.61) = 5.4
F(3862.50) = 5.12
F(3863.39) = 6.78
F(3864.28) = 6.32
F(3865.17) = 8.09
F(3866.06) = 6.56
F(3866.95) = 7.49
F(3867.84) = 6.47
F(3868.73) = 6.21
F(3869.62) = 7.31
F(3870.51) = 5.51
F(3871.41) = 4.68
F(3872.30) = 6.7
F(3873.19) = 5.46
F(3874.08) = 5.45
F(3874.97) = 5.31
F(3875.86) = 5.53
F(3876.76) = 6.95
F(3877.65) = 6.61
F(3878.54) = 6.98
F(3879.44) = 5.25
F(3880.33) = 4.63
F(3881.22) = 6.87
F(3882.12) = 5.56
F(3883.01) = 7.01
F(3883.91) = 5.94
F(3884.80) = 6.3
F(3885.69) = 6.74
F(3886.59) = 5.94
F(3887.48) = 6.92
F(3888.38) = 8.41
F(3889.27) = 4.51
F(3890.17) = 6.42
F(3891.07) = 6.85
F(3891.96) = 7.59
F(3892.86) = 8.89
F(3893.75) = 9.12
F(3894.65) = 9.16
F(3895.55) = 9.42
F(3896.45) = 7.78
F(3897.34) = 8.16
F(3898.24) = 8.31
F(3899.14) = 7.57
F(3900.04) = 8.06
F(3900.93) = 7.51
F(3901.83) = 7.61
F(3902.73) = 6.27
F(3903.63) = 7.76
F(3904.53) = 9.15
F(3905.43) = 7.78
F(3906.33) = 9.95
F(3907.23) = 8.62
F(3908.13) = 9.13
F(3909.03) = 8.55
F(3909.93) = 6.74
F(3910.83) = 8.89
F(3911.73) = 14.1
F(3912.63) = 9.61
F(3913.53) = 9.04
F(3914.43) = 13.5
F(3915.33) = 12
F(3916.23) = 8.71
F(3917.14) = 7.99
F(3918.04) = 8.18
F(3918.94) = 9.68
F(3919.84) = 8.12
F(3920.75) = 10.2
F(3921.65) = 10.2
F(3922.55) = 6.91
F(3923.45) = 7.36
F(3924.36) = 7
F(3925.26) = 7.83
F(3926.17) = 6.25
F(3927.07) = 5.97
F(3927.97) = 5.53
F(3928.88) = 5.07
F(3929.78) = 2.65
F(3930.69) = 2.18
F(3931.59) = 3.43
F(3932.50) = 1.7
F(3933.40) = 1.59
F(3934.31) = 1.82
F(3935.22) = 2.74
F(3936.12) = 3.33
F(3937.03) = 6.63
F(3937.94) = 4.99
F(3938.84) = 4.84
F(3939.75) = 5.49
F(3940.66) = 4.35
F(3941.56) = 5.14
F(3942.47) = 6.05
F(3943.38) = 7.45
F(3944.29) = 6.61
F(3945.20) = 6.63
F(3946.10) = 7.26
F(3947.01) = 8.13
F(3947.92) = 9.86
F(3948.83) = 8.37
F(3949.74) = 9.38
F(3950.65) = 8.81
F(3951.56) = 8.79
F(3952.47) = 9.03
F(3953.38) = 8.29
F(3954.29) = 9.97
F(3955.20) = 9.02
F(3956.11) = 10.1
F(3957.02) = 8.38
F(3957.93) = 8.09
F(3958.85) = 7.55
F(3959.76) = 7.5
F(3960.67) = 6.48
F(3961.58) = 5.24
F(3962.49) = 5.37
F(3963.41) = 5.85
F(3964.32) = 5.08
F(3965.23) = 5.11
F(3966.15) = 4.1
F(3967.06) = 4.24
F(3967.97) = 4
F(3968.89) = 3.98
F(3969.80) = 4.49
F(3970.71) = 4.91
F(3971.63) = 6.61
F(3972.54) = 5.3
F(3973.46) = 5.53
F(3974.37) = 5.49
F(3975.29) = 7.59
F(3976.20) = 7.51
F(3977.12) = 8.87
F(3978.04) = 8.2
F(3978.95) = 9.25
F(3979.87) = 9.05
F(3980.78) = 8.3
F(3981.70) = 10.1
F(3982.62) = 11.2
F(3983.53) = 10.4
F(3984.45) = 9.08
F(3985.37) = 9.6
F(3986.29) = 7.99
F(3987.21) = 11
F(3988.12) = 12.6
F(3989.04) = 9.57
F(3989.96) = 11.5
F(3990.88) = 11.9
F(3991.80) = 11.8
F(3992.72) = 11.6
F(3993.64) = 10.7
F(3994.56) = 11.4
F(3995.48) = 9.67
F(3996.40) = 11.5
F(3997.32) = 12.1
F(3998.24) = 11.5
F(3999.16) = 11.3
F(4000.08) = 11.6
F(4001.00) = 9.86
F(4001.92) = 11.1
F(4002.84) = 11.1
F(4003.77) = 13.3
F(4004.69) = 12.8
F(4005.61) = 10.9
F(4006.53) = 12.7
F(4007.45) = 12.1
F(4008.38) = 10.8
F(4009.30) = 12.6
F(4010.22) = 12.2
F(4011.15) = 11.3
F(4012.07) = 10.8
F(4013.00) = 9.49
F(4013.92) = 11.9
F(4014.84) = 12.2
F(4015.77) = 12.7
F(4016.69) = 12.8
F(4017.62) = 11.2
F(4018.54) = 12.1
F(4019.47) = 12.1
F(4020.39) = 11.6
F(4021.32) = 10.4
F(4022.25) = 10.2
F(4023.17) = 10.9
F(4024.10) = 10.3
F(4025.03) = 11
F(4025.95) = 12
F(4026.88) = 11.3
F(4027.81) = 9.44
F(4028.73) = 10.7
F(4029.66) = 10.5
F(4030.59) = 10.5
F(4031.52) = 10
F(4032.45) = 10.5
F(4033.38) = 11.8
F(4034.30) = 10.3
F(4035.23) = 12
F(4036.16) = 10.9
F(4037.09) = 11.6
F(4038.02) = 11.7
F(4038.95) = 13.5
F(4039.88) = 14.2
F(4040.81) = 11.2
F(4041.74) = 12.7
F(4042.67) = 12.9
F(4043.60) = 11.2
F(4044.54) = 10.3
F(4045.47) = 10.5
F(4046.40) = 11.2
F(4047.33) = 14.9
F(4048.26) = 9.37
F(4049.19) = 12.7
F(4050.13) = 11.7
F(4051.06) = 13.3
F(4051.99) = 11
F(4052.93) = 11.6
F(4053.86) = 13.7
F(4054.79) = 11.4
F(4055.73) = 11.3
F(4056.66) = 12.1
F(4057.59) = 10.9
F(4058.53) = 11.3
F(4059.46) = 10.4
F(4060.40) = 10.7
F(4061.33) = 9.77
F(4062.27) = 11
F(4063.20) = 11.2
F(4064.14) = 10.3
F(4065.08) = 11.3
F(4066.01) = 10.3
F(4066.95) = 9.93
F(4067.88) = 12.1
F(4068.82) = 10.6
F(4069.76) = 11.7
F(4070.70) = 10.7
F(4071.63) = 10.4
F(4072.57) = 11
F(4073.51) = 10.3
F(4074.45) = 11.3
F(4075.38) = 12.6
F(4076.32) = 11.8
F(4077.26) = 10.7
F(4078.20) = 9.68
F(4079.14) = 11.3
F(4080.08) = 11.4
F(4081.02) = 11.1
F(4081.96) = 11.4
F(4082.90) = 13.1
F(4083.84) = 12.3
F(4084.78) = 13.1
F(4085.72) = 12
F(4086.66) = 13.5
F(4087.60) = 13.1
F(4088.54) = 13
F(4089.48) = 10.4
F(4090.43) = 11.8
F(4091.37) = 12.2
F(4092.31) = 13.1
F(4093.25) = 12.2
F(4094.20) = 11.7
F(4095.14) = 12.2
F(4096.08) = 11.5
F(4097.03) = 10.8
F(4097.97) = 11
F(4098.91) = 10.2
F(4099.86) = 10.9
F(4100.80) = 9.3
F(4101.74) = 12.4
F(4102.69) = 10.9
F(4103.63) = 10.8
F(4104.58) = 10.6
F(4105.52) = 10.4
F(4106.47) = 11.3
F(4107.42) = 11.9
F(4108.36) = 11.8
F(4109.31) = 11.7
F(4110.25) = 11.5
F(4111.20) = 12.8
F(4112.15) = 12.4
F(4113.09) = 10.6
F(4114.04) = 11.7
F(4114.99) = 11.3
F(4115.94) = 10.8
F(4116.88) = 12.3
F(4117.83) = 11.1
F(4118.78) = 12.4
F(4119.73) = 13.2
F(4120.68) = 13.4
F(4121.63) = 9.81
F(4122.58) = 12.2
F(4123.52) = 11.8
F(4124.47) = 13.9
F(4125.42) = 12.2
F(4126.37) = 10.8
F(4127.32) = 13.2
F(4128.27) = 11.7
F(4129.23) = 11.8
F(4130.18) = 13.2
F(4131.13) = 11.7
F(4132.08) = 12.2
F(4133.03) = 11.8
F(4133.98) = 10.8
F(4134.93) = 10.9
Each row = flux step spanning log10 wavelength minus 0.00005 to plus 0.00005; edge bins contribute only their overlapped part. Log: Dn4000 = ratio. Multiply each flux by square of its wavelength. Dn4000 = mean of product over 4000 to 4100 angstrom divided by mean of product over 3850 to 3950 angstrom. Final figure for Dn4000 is 1.8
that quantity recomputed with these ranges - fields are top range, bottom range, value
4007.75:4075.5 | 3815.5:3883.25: 2.37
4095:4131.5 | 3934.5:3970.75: 1.93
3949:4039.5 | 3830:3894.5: 1.84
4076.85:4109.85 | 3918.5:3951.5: 2.04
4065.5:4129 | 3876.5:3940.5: 1.80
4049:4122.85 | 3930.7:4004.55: 1.56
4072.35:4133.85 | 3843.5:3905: 2.05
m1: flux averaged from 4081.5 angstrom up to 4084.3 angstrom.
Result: 12.3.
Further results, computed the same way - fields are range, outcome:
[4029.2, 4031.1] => 10.5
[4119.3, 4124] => 12.1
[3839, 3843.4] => 5.03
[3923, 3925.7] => 7.39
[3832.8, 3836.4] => 3.85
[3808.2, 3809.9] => 8.76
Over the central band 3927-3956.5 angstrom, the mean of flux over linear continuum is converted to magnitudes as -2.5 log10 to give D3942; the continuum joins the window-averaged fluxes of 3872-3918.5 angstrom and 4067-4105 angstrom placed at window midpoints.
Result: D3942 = 0.39 mag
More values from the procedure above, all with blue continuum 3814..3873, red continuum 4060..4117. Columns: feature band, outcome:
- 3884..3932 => -0.155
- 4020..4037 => -0.099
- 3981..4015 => -0.219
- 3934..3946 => 0.421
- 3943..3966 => 0.046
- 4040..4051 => -0.150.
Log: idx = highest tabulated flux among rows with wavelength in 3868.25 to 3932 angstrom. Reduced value 14.1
